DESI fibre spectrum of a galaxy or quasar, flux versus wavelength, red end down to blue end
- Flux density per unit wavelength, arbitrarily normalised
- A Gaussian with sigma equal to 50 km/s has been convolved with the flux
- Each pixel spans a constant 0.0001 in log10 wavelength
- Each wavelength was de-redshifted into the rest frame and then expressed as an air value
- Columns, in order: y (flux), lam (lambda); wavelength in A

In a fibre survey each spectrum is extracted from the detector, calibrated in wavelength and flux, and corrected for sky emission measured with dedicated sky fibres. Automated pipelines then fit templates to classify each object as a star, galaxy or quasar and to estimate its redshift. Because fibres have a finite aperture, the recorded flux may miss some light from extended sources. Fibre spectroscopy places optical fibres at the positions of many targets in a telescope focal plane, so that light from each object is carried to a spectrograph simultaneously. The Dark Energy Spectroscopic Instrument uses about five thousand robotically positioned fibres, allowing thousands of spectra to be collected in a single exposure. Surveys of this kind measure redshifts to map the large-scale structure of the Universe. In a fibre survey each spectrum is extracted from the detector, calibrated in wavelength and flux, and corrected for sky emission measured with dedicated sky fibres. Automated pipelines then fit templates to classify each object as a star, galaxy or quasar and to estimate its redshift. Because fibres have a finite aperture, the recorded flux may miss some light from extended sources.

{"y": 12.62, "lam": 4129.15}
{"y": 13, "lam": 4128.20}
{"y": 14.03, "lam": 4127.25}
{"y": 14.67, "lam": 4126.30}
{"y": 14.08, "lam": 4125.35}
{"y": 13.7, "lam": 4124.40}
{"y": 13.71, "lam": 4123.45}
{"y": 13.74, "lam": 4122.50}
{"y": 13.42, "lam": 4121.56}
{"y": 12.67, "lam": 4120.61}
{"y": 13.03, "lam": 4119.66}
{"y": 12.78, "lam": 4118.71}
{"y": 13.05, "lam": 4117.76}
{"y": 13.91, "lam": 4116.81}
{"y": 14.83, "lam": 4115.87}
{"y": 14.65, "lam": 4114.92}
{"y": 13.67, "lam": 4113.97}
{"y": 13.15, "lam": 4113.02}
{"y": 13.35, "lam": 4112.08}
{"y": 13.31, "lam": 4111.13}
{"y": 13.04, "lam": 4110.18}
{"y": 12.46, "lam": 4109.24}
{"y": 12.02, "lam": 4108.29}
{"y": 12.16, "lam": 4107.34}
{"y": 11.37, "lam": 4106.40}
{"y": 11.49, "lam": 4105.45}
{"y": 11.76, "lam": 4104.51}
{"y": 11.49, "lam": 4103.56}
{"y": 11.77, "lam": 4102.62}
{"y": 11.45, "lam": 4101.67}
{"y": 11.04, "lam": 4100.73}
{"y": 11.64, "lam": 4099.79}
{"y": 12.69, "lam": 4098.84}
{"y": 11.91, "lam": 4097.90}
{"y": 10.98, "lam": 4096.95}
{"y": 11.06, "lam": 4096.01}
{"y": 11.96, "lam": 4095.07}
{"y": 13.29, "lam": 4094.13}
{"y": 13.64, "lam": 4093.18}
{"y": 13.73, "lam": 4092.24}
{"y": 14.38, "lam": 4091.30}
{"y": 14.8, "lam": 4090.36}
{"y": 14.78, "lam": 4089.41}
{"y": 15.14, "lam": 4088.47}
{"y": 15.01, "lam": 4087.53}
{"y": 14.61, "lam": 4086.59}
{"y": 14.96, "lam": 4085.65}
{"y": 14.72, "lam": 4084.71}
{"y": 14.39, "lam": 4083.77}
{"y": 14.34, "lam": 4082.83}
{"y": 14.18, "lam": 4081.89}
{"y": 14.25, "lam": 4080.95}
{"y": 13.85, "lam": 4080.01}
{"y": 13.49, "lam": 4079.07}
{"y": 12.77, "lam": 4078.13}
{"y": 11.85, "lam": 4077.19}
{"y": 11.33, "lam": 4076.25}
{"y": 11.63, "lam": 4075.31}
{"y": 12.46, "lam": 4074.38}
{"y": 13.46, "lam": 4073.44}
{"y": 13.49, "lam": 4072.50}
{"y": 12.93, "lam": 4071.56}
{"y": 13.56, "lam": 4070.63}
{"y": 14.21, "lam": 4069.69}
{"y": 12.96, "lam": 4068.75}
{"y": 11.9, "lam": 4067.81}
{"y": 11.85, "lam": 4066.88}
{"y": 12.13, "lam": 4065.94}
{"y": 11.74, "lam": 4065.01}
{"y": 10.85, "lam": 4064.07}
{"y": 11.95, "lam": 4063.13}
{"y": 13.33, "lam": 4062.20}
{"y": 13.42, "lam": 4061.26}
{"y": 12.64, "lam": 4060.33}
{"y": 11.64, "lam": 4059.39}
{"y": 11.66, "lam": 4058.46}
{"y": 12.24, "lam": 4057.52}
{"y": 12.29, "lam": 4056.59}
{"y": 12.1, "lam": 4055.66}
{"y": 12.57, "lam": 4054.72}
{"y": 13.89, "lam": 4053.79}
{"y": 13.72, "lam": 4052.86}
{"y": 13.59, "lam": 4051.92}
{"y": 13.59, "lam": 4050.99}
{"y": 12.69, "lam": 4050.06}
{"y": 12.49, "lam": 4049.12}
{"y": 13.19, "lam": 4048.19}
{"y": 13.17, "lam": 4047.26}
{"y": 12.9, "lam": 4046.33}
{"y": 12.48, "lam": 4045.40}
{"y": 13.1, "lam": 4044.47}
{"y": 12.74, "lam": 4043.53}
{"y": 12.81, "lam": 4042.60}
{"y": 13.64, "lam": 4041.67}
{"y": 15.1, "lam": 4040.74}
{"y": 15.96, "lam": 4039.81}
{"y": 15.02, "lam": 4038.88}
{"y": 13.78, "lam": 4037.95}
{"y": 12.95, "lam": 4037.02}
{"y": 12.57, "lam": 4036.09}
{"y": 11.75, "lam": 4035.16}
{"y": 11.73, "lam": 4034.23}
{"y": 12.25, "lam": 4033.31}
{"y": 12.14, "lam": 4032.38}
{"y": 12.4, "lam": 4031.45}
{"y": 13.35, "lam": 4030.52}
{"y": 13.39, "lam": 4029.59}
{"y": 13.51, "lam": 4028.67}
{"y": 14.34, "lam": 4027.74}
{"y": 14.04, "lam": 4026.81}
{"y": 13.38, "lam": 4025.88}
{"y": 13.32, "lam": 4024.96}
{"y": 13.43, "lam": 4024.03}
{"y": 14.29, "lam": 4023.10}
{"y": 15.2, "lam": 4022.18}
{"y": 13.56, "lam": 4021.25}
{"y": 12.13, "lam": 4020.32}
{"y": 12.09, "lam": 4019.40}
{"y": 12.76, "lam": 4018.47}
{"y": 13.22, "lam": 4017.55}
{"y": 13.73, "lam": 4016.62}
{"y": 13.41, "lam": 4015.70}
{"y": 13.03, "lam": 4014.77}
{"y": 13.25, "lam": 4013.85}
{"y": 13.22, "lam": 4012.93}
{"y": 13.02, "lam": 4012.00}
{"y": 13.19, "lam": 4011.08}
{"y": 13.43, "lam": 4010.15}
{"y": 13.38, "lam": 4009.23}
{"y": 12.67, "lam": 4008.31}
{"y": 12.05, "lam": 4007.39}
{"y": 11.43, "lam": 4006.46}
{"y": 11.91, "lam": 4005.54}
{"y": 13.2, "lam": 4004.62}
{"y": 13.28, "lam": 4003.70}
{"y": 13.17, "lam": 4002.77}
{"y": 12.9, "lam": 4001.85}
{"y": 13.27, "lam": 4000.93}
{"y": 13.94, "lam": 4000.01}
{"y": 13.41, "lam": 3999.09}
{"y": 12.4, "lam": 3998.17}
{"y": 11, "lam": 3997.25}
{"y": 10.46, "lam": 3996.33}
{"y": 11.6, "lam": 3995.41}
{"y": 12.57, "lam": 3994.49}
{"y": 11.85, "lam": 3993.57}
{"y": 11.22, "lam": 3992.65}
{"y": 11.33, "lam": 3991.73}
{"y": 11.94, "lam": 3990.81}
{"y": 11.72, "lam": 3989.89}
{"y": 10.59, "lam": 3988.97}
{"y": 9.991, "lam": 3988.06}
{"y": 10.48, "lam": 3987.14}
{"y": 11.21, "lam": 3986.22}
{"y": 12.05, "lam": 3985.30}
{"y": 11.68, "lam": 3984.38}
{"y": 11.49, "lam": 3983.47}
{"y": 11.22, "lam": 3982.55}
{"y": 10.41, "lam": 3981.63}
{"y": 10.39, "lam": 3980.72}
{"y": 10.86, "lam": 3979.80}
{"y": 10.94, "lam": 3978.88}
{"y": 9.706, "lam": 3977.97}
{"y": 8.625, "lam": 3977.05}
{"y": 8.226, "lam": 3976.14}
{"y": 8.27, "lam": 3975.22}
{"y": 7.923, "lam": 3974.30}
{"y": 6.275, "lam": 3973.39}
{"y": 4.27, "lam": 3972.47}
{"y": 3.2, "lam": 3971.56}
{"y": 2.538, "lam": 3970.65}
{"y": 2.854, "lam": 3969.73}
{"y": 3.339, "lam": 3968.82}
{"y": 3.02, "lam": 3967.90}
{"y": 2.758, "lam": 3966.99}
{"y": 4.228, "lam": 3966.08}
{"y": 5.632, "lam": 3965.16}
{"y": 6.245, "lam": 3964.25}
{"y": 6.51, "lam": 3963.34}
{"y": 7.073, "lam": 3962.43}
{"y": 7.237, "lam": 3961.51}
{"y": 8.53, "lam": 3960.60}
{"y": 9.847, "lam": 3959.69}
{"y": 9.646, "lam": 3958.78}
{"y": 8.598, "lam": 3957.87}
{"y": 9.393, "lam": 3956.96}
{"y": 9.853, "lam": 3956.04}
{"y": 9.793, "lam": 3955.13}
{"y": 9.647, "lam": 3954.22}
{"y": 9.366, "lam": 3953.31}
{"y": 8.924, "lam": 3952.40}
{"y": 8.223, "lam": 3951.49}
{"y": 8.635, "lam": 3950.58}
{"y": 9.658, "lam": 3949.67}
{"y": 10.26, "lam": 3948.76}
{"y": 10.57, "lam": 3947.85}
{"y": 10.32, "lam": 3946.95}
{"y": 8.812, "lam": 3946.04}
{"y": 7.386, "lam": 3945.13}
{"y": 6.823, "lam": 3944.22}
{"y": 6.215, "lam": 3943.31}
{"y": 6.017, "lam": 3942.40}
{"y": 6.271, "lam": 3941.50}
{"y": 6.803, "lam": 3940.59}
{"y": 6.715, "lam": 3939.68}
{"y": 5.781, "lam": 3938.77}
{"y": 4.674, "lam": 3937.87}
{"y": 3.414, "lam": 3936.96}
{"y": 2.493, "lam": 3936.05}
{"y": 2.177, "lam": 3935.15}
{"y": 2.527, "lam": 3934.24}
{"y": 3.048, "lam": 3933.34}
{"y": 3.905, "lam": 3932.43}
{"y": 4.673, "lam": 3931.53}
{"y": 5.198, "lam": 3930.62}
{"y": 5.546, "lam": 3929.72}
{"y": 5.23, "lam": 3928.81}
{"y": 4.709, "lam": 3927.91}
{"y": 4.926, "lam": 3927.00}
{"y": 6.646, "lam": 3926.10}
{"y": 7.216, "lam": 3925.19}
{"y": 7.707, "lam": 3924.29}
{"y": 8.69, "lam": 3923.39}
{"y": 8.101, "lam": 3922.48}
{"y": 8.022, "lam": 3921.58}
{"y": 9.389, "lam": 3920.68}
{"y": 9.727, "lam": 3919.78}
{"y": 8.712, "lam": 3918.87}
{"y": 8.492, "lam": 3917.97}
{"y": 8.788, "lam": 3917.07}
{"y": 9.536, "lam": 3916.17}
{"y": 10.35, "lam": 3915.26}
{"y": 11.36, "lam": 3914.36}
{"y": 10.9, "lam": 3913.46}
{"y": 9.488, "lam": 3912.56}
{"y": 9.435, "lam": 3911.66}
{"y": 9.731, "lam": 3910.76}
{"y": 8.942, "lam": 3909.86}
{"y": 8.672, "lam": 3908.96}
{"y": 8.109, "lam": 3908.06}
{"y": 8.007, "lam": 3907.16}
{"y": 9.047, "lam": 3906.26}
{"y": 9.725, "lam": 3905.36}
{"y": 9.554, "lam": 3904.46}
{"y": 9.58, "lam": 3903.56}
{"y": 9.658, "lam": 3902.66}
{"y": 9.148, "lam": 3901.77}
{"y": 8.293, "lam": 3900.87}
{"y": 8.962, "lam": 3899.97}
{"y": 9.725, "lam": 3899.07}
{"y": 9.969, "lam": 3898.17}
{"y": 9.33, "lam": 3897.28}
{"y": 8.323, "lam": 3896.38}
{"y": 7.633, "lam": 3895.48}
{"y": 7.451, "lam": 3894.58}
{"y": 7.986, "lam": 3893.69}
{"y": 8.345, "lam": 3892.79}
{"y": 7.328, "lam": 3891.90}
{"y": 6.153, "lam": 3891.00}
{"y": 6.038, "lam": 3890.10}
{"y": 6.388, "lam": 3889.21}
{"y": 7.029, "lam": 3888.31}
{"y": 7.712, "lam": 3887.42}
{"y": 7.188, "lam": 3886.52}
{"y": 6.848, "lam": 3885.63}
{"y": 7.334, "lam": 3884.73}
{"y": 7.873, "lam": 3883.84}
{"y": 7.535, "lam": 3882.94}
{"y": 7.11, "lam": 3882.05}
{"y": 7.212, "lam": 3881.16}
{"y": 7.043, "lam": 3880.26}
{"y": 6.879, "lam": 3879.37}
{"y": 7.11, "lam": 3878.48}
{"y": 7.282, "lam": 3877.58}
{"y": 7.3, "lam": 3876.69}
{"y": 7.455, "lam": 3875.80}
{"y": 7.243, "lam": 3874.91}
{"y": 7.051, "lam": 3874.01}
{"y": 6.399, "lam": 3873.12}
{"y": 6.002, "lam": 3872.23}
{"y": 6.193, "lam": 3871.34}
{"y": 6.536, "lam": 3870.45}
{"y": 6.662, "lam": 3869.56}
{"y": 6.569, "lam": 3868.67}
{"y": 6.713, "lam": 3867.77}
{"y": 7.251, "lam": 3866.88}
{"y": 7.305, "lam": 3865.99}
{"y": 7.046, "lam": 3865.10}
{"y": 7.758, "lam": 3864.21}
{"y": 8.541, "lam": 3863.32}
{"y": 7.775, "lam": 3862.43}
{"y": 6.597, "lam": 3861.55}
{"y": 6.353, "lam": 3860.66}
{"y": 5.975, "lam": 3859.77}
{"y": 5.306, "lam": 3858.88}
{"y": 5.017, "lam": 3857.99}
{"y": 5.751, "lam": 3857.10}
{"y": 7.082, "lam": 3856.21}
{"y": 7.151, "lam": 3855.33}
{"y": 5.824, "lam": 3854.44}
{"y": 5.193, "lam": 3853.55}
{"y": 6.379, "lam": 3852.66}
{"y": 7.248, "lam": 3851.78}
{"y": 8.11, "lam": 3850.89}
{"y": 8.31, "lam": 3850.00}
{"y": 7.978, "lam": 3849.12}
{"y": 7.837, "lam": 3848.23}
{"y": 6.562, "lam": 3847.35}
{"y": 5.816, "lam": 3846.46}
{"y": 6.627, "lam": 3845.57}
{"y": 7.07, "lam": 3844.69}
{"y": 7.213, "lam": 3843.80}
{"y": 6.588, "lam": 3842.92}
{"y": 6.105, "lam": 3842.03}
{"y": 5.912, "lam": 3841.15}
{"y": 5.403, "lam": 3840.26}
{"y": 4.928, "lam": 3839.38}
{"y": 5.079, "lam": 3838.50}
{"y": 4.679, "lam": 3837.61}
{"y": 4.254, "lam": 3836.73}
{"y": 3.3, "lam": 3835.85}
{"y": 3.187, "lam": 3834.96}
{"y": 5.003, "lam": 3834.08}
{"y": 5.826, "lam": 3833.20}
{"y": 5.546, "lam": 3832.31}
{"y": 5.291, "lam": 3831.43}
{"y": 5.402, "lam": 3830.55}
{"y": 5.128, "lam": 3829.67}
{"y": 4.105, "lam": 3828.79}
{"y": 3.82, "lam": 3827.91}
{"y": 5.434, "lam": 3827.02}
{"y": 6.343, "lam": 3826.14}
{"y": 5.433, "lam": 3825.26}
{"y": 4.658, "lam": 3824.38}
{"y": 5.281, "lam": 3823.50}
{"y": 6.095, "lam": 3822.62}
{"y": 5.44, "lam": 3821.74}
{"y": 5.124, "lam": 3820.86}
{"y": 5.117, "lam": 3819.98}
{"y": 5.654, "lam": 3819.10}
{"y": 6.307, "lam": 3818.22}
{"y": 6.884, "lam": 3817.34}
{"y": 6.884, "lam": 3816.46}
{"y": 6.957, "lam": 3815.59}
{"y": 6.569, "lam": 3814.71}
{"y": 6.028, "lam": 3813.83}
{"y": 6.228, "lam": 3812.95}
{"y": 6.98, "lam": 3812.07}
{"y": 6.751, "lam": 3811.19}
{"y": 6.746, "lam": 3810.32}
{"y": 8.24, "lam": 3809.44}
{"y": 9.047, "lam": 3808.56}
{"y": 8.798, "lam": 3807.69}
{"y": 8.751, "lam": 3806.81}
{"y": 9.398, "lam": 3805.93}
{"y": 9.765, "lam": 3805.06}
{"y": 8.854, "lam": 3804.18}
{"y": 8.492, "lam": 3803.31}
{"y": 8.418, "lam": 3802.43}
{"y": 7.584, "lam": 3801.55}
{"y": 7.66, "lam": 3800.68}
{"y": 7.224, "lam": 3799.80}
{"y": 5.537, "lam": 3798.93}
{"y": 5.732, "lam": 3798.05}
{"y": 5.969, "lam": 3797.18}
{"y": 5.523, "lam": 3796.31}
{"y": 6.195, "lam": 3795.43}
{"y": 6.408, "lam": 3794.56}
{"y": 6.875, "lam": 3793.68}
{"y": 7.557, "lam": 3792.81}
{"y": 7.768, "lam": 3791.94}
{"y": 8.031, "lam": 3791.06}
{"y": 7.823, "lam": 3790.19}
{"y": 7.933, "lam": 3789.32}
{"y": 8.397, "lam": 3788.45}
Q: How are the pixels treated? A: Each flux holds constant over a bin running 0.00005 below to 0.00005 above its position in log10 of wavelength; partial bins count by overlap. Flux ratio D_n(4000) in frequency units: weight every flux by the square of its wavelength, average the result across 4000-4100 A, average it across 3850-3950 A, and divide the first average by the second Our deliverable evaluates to 1.93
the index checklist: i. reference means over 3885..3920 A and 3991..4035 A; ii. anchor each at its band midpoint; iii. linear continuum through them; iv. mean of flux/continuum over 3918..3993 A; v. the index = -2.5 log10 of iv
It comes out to 0.370 mag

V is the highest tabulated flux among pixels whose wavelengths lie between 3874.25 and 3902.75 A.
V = 9.969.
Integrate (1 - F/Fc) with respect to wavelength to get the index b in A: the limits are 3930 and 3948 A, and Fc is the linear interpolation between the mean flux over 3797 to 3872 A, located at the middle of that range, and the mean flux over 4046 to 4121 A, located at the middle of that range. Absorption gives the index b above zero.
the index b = 7.0 A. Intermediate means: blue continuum 6.44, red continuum 12.9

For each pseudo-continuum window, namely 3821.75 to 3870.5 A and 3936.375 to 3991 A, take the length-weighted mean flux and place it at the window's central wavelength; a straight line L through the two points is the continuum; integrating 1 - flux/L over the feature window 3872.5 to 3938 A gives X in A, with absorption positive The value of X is -4.48 A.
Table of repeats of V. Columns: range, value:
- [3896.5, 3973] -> 11.36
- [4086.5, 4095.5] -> 15.14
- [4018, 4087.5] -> 15.96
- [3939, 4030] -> 15.2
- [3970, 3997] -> 12.57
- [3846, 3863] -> 8.31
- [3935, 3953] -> 10.57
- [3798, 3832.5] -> 9.765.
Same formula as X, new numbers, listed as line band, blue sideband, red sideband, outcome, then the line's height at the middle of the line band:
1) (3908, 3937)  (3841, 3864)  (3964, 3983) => -1.99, 6.72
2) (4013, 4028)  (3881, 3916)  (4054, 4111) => -2.78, 11.3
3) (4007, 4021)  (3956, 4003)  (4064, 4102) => -3.36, 10.5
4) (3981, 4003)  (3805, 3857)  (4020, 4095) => -0.98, 11.2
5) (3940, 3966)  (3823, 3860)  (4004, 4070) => 4.35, 9.89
